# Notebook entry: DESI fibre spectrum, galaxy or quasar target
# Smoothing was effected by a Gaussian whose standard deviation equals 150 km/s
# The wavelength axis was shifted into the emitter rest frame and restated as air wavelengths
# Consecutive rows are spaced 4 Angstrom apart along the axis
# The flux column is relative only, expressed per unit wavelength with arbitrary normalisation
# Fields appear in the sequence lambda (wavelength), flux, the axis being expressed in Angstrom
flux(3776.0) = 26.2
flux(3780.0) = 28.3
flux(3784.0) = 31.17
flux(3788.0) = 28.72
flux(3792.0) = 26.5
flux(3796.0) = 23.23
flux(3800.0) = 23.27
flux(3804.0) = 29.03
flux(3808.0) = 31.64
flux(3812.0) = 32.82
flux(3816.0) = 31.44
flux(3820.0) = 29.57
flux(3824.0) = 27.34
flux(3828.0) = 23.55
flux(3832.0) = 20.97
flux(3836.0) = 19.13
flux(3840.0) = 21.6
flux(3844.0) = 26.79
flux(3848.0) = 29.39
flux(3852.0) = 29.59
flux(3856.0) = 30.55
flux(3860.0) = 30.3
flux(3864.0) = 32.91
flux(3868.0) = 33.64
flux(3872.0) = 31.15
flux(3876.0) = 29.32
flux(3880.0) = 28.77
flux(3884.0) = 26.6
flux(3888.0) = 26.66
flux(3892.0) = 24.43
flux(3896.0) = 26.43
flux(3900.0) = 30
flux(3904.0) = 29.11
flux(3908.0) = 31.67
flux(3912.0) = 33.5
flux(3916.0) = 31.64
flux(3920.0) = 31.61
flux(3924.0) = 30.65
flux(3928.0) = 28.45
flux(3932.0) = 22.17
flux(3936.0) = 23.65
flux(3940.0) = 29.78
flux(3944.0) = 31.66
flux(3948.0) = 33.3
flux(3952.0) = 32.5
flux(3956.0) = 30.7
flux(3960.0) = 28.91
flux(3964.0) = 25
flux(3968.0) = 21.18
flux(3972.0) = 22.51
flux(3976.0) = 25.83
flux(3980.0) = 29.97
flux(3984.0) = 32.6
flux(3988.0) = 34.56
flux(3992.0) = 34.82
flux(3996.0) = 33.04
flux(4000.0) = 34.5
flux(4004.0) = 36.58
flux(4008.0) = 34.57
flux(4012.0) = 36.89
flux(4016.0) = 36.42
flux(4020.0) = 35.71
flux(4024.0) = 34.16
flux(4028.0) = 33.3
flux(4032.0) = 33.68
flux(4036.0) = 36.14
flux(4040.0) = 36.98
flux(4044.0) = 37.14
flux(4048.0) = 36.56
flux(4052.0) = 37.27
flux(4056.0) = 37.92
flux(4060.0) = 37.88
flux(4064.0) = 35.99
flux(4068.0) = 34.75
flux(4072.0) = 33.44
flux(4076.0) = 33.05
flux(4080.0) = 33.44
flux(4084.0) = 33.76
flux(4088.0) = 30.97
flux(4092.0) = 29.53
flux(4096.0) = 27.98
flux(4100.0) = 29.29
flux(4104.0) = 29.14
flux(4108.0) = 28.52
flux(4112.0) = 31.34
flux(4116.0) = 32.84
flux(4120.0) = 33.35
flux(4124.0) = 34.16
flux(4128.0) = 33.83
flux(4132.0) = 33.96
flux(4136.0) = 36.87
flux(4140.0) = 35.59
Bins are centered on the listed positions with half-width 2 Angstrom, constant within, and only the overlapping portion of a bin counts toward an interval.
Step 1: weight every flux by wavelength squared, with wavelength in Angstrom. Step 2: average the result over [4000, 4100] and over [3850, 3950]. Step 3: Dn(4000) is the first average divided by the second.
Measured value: 1.27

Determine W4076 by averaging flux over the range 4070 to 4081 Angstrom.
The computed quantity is 33.3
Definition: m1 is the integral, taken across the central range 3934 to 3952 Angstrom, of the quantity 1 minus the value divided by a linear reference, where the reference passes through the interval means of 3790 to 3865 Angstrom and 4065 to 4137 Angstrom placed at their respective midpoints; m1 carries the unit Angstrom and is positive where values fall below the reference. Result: -0.3 Angstrom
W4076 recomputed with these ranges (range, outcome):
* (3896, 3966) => 29.6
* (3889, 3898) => 25.6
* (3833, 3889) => 28.2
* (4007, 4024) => 35.8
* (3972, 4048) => 34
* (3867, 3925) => 29.6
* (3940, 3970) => 29.1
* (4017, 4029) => 34.6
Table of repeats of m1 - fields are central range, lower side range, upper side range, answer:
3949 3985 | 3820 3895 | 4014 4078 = 5.0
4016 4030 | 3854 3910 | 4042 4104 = -0.9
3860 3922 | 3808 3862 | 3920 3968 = -4.1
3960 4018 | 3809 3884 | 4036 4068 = 5.2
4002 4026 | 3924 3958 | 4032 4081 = -1.7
